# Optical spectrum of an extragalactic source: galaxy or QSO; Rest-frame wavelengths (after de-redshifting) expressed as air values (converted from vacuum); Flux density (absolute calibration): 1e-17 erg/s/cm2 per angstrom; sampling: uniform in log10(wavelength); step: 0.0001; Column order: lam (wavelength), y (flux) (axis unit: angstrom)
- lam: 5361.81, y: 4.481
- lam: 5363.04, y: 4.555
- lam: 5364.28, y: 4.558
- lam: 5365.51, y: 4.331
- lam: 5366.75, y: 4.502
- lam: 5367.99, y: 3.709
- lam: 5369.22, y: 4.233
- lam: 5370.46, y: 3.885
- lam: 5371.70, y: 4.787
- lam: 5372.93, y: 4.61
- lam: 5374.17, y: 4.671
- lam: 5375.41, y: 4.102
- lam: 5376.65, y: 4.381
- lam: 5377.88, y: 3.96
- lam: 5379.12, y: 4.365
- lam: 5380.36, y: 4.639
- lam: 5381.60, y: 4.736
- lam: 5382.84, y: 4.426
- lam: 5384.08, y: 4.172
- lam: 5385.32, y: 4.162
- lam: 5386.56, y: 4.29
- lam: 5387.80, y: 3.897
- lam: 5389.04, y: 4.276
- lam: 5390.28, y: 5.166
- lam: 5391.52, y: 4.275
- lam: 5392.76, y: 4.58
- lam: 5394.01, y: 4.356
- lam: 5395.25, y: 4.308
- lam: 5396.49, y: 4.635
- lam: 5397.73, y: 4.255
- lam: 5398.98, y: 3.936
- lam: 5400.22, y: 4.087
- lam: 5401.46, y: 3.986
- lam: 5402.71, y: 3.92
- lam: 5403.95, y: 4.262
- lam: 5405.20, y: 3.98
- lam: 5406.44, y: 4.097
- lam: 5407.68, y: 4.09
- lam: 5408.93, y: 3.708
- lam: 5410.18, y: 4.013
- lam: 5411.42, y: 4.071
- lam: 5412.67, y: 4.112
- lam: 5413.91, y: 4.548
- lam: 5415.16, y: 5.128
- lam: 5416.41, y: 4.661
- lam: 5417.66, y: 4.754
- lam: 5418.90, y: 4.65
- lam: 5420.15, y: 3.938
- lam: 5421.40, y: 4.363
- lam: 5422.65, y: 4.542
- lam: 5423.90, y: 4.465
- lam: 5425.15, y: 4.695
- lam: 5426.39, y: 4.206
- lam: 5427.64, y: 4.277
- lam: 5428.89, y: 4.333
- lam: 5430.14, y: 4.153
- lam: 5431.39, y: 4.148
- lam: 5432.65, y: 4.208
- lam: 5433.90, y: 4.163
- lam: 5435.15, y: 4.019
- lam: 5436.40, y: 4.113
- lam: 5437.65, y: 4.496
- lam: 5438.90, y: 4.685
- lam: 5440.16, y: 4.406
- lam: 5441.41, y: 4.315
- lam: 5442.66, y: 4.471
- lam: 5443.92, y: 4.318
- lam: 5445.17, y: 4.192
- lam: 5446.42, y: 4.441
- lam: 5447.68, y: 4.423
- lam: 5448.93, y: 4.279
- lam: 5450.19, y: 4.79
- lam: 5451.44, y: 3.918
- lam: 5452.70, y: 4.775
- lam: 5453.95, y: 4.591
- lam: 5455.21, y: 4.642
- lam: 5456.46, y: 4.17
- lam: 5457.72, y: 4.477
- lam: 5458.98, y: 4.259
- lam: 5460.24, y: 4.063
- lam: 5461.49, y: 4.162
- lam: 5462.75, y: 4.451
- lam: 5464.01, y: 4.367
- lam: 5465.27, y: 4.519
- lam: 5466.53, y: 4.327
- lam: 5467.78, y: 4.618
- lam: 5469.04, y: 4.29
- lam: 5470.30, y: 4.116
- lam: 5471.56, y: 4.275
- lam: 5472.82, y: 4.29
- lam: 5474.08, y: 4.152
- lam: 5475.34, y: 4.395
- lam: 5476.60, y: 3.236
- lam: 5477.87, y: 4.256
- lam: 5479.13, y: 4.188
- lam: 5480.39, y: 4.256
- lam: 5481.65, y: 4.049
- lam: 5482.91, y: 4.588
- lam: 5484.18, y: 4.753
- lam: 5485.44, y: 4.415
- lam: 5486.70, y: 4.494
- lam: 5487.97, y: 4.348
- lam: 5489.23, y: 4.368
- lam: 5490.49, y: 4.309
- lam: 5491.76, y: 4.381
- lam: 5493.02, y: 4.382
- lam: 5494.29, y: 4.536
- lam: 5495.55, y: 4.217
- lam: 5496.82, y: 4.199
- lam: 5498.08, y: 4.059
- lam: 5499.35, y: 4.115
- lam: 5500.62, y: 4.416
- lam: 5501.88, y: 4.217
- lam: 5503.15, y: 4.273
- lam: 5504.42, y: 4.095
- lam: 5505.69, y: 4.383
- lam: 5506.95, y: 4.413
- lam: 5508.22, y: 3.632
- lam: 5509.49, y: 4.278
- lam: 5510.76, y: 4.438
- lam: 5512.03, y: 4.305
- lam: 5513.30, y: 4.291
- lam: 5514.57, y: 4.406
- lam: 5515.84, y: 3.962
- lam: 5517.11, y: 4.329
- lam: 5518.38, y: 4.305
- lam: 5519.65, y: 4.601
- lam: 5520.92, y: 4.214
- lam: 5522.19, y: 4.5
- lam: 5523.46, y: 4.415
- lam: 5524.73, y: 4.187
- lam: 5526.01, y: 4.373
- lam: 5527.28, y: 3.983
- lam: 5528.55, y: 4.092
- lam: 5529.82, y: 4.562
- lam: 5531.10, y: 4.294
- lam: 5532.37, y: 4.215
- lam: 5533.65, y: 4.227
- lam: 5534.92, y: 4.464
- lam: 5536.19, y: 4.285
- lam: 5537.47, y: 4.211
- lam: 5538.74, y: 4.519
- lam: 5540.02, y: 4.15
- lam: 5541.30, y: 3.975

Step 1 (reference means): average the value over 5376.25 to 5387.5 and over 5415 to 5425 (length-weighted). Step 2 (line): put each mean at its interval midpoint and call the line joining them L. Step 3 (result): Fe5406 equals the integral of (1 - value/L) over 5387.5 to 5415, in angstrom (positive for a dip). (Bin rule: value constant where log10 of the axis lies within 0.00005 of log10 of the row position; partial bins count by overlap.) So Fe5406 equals 1.3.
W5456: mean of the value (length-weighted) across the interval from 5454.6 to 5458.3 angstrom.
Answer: 4.43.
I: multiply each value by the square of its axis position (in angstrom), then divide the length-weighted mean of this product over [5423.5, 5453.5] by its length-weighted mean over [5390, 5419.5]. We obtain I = 1.0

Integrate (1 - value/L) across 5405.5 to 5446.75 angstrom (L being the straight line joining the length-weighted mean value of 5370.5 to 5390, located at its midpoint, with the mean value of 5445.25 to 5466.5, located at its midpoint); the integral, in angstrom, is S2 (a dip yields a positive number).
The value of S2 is 0.52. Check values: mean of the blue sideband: 4.37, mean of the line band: 4.32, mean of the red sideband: 4.39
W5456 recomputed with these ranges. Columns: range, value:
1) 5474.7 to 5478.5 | 3.96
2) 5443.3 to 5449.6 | 4.33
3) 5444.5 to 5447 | 4.33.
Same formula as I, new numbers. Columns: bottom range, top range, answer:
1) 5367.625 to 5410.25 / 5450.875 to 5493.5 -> 1.05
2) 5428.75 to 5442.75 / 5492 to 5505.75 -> 1.02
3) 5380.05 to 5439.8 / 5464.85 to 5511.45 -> 1.02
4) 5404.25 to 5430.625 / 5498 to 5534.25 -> 1.02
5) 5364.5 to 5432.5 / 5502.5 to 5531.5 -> 1.04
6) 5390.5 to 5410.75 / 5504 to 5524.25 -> 1.07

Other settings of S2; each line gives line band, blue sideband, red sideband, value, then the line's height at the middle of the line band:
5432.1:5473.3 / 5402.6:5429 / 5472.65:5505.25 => -0.58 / 4.29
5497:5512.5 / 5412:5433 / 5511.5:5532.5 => 0.37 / 4.32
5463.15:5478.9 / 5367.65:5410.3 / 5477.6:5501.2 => 0.30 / 4.32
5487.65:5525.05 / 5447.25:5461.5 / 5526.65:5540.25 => 0.26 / 4.32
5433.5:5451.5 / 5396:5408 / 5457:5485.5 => -0.59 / 4.21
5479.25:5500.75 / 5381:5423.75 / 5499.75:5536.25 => -0.27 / 4.29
